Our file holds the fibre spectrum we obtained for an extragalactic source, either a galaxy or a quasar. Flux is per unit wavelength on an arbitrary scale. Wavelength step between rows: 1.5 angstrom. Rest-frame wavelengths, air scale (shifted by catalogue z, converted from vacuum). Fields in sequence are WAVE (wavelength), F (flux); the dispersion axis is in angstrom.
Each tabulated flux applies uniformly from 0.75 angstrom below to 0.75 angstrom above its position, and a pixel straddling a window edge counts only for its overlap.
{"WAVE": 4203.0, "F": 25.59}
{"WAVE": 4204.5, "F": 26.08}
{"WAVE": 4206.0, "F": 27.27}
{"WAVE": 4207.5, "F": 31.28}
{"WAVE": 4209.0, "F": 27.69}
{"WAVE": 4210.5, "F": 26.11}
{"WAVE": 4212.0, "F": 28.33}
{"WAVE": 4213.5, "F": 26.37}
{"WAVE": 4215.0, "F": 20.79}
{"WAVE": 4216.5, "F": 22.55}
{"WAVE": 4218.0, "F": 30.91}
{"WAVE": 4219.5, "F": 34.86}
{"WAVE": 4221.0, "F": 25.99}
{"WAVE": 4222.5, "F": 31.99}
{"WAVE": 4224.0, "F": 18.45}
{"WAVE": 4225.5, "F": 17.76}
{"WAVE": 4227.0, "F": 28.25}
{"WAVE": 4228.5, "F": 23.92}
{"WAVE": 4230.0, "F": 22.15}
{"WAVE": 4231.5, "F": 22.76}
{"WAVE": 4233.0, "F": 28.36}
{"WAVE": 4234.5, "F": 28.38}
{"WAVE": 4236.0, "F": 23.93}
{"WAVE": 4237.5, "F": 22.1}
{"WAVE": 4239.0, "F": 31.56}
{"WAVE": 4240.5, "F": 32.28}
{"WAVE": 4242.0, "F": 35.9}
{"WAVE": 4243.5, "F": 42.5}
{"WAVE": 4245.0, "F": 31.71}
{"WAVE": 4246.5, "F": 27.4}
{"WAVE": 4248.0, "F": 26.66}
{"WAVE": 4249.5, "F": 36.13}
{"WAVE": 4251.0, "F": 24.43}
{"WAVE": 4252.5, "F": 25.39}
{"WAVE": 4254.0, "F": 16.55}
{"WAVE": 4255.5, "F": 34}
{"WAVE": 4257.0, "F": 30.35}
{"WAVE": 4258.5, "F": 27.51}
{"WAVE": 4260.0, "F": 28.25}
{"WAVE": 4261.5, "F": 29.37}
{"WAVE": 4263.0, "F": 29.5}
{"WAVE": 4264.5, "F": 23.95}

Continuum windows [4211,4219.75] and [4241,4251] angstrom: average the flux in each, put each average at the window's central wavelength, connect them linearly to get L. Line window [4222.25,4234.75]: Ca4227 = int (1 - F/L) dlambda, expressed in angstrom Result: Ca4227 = 2.18 angstrom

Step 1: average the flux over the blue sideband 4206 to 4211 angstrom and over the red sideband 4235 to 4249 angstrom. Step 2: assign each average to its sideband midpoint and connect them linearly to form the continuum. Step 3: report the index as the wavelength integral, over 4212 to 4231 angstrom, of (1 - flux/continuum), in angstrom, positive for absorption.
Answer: 2.4 angstrom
